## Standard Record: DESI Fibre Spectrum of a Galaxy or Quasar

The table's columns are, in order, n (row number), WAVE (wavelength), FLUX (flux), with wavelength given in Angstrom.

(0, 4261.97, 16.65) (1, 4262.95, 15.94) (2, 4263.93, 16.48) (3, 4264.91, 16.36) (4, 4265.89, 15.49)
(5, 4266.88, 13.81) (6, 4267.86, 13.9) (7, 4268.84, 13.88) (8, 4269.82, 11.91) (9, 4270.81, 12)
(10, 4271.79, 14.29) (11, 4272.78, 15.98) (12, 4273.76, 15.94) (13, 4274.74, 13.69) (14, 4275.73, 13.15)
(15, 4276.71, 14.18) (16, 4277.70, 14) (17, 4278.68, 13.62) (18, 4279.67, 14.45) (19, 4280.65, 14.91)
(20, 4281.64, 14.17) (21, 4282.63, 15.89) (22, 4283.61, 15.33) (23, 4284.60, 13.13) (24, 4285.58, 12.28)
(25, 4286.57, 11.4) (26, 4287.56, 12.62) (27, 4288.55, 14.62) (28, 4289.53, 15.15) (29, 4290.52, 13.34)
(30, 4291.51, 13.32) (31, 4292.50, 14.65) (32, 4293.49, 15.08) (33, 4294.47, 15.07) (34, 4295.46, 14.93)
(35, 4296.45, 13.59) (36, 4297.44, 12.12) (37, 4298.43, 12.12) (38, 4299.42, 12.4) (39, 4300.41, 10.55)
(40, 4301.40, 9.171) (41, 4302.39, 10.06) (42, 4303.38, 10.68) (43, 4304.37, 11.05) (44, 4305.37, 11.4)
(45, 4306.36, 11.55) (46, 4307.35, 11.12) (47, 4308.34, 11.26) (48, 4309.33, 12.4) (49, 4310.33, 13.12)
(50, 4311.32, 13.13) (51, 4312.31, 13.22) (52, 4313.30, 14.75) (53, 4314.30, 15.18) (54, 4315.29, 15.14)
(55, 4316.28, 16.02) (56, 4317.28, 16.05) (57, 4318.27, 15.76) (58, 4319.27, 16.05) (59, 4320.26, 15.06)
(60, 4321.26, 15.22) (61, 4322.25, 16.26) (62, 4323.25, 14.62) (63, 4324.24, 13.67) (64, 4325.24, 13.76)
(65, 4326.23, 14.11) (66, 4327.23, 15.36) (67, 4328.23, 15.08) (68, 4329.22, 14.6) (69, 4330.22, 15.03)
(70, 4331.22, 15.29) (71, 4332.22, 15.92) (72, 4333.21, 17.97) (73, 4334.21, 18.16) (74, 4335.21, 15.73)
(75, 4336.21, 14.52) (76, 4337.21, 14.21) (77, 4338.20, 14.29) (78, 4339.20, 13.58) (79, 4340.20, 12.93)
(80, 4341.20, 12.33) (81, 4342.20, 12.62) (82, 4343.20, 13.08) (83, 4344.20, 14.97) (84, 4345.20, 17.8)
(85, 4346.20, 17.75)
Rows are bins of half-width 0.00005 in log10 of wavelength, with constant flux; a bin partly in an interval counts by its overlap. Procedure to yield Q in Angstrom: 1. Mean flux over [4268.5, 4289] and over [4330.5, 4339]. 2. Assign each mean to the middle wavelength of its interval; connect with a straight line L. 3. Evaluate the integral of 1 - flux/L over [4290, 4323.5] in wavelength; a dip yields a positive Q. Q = 3.2 Angstrom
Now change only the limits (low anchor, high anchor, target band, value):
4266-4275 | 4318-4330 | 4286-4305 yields 2.3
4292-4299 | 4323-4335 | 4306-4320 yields 0.7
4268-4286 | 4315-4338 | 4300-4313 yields 2.9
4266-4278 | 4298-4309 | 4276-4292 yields -1.3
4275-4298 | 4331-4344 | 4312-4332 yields -0.8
